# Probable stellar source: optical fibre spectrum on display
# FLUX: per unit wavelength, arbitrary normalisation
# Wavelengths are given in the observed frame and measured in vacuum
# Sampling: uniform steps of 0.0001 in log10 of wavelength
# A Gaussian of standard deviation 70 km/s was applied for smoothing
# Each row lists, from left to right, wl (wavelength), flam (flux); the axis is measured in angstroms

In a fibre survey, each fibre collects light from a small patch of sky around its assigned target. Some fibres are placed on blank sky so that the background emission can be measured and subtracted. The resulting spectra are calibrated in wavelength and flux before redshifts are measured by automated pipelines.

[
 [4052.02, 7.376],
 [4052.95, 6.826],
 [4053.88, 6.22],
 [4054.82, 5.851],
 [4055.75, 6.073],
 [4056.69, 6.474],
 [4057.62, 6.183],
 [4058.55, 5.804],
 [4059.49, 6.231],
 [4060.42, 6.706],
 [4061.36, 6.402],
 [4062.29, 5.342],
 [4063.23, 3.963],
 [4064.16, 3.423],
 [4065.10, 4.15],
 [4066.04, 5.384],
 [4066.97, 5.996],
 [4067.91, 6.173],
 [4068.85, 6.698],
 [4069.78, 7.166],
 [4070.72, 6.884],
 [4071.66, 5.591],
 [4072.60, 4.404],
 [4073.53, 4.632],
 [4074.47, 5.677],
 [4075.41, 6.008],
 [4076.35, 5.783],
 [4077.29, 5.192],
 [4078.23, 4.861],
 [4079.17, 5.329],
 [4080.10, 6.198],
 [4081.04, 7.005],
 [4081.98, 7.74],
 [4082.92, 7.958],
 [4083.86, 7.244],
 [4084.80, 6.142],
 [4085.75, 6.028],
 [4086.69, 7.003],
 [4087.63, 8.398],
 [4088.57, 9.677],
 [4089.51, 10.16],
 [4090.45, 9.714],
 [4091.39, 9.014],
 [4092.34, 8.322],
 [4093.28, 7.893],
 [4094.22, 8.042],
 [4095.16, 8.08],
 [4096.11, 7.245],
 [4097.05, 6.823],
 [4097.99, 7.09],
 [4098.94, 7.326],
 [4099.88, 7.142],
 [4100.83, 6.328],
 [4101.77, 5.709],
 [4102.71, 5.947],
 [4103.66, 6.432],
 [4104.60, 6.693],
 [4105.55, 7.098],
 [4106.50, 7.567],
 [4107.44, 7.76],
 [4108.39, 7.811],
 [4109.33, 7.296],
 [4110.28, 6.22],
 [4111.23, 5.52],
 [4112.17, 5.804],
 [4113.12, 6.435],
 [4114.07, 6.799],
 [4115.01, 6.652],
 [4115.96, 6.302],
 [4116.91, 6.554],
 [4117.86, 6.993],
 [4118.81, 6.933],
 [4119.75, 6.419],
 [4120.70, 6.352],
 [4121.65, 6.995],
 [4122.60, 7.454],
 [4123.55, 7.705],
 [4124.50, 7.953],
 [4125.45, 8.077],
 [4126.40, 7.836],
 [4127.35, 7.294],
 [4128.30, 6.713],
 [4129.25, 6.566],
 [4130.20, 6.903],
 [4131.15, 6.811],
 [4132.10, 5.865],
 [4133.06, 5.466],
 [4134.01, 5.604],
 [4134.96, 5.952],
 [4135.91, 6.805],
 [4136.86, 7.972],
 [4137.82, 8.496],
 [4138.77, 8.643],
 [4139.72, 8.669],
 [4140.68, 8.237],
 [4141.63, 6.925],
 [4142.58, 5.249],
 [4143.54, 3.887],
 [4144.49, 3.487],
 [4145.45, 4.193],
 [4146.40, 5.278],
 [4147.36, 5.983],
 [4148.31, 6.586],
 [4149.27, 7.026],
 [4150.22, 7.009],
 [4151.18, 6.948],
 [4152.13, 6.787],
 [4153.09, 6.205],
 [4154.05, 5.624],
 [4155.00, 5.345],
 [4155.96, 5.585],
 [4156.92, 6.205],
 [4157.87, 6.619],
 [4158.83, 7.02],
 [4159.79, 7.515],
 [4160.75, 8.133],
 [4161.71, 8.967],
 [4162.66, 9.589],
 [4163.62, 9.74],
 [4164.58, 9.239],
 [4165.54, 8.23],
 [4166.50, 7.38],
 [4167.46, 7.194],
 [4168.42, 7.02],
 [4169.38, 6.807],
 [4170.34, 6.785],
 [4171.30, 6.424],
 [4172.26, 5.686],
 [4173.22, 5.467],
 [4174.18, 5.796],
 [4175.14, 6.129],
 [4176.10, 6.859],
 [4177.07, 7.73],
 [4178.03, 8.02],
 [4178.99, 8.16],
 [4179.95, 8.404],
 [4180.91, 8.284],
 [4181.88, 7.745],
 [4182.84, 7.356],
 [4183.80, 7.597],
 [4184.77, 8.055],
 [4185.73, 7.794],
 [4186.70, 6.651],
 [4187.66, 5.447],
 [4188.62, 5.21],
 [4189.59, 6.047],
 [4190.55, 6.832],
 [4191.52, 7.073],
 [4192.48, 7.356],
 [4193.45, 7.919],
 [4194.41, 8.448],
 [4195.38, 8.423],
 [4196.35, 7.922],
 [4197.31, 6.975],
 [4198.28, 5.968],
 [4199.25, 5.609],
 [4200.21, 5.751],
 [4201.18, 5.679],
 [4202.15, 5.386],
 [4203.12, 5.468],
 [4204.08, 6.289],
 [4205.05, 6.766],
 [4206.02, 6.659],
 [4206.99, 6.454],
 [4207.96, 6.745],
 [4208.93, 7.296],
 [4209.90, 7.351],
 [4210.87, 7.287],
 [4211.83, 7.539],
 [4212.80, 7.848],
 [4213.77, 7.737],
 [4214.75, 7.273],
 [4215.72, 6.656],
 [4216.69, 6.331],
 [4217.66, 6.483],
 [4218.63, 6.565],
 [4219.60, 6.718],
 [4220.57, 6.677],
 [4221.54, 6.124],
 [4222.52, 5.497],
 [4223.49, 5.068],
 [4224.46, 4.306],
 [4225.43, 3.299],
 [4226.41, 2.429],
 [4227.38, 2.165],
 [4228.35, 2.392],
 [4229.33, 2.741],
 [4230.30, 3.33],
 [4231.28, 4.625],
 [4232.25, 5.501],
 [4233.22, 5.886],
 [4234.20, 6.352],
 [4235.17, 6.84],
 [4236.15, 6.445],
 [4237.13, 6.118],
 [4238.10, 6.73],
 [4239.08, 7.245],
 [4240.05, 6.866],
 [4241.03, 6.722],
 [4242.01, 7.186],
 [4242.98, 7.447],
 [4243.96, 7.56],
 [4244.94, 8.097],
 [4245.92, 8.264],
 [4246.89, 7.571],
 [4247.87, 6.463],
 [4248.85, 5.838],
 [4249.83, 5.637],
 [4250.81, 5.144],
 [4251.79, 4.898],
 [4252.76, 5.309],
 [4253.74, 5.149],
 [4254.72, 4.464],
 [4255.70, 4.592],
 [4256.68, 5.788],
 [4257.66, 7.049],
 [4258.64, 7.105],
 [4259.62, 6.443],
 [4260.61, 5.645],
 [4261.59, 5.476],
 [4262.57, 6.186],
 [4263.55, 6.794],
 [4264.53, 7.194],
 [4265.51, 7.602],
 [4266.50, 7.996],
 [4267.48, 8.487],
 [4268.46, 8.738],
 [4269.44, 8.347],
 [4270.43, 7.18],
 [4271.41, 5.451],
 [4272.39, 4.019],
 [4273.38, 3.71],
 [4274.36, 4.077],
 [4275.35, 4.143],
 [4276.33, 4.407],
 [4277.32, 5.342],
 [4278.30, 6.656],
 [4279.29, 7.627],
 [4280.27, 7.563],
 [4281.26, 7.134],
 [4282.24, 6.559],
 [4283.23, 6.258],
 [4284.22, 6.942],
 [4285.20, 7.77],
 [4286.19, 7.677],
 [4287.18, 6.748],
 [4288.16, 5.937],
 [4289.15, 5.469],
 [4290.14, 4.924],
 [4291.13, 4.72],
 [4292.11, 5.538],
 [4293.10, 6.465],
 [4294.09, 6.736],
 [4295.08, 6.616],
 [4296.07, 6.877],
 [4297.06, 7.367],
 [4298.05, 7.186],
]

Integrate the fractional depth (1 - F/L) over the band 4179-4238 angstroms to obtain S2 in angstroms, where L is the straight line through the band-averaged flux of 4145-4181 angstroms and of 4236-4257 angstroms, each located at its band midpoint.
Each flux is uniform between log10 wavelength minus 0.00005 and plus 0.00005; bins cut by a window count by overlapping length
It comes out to 3.13 angstroms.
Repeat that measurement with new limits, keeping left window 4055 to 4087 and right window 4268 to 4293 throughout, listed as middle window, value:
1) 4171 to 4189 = -2.9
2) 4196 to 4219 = -2.3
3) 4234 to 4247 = -2.2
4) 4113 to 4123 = -1.3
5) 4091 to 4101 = -2.8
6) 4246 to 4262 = 0.6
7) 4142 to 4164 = -1.7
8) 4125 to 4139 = -2.3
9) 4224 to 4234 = 3.8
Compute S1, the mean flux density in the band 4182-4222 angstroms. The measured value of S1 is 6.83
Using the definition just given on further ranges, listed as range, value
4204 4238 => 5.83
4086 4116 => 7.33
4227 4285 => 6.11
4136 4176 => 6.83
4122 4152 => 6.7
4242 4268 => 6.49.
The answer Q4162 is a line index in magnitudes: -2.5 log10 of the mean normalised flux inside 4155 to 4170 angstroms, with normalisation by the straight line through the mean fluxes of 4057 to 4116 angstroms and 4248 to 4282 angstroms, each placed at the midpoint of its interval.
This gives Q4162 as -0.19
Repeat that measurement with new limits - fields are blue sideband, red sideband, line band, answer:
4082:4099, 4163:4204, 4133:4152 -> 0.15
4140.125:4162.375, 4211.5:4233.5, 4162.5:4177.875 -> -0.19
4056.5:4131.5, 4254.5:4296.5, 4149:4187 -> -0.11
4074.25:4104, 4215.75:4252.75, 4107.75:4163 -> -0.01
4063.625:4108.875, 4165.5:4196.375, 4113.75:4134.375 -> 0.01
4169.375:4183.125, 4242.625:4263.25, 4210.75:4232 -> 0.22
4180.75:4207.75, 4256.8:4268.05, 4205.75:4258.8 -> 0.14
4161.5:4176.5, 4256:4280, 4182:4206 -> 0.05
